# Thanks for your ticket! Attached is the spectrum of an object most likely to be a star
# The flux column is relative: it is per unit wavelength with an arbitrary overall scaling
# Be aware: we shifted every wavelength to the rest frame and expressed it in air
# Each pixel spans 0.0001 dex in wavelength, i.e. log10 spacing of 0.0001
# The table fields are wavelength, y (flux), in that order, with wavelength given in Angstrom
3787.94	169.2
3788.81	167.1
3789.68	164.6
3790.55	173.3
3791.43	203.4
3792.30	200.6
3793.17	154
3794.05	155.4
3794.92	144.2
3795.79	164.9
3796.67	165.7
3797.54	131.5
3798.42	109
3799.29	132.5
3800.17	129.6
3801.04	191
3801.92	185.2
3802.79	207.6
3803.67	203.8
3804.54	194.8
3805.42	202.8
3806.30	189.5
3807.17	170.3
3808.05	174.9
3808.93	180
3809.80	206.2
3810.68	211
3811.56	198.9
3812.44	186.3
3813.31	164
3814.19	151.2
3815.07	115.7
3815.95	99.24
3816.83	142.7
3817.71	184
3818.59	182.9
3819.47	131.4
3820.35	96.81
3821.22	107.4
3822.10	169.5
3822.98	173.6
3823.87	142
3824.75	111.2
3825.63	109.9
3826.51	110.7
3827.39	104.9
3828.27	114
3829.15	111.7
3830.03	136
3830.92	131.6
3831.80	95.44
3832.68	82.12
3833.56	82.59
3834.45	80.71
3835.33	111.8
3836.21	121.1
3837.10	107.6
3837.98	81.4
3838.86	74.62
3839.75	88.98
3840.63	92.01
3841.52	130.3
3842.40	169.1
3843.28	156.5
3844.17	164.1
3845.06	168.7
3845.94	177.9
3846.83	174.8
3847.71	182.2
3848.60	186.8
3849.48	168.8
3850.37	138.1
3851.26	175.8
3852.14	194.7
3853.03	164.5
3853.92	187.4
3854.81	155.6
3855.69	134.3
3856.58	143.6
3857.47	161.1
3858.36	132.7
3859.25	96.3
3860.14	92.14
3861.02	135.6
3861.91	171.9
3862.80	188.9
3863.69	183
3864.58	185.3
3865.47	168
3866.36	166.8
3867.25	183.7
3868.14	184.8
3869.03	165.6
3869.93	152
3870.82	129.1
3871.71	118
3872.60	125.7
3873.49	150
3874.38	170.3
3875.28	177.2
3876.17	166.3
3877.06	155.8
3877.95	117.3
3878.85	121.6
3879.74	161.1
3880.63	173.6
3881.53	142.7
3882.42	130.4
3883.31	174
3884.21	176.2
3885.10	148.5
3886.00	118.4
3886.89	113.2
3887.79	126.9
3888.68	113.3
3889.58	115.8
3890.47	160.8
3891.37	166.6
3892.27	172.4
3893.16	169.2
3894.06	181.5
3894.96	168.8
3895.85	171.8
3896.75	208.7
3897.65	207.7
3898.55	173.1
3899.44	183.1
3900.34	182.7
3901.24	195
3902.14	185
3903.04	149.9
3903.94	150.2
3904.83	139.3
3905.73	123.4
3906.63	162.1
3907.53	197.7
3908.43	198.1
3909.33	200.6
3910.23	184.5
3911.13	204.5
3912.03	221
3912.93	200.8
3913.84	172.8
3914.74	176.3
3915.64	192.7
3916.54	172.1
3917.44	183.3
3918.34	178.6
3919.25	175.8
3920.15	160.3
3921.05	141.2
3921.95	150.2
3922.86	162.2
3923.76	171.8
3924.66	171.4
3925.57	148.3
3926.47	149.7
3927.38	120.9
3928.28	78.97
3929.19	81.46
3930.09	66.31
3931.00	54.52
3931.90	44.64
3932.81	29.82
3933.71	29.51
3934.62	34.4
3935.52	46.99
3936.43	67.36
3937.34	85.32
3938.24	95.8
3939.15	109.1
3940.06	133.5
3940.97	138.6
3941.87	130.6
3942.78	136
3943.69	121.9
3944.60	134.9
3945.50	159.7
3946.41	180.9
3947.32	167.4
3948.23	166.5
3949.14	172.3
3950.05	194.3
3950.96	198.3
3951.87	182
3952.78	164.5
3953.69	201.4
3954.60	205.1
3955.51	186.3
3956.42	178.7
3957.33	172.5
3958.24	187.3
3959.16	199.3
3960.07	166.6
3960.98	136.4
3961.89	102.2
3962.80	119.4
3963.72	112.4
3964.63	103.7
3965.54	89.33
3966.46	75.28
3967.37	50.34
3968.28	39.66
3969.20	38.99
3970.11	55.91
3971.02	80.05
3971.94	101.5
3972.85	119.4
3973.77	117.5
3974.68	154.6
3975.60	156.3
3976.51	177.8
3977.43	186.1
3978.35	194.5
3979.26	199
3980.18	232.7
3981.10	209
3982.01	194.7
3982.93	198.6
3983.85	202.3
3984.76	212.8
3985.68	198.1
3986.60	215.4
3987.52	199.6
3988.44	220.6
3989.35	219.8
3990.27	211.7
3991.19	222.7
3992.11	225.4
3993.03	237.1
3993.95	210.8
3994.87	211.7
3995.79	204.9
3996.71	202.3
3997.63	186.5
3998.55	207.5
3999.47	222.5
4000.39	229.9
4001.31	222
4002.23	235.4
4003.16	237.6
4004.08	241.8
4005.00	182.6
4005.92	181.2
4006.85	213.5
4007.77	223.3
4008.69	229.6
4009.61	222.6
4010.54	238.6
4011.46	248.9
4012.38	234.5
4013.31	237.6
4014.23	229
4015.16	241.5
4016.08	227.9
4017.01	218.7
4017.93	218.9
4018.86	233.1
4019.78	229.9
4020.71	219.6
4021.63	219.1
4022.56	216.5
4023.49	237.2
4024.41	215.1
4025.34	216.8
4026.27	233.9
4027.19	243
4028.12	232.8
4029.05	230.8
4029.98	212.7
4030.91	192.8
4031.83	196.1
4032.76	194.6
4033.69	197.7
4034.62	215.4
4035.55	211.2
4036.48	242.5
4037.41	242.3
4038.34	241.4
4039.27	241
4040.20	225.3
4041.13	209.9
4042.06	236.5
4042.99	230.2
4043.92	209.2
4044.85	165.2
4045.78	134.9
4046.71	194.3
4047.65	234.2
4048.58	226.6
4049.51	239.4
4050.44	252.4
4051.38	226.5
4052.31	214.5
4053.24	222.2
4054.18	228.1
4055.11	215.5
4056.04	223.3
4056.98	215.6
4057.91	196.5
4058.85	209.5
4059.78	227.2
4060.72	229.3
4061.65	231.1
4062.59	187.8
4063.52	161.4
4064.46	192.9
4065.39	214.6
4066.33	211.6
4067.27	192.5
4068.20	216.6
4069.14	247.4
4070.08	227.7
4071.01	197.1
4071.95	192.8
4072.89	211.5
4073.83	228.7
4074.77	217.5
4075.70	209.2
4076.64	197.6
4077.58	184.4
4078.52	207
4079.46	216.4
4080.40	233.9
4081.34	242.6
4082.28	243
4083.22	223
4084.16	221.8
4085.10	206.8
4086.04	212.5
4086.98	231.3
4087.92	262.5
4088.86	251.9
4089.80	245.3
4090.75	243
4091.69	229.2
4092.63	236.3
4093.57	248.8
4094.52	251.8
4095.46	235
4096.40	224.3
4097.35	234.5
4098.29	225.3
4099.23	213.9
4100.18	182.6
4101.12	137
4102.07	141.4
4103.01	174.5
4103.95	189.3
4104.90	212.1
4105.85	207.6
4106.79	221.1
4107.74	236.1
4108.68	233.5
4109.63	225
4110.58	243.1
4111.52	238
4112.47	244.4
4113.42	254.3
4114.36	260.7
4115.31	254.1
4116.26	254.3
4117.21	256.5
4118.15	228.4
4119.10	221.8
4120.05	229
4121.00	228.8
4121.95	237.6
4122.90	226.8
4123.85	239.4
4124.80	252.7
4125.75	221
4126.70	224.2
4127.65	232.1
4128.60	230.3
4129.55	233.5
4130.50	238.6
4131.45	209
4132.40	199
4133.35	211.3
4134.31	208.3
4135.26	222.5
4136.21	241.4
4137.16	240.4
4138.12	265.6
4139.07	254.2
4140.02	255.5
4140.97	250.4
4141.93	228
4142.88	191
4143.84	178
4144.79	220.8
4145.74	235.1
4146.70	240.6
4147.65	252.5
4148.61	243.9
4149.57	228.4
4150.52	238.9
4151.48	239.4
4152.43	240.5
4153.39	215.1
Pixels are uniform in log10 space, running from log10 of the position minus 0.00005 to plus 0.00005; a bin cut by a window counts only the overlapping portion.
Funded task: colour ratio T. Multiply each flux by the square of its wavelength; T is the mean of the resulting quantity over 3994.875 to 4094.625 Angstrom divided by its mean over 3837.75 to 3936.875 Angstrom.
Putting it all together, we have 1.59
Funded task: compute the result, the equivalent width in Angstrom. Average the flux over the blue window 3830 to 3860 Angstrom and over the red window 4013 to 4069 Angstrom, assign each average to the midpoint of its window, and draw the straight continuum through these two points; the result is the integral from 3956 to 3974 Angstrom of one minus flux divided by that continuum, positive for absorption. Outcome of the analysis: 7.12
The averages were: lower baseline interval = 136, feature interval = 112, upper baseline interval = 218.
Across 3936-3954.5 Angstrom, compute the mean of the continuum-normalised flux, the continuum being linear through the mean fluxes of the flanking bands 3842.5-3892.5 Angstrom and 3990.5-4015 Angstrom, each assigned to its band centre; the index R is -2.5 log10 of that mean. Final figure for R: 0.29 mag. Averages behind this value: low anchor 155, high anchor 221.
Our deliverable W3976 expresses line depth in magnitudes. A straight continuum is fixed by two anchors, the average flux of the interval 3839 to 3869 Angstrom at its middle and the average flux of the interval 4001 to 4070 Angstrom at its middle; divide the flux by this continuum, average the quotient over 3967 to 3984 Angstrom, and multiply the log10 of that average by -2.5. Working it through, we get 0.37 mag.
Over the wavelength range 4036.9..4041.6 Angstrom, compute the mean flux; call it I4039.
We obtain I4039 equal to 232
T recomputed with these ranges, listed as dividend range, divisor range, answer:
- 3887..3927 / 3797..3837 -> 1.23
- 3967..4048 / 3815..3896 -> 1.53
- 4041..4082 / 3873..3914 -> 1.41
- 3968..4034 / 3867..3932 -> 1.36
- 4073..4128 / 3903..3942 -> 1.82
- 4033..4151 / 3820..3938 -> 1.72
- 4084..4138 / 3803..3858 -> 1.79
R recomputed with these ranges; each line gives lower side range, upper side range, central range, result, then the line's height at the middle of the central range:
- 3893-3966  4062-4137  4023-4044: -0.15 mag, 194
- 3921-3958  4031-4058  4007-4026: -0.18 mag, 194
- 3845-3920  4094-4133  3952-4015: 0.05 mag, 190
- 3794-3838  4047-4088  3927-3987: 0.35 mag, 186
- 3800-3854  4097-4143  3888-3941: 0.17 mag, 171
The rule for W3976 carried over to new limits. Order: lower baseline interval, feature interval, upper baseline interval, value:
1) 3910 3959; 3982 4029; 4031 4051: -0.15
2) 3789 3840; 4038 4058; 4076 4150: -0.04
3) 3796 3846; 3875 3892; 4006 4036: 0.15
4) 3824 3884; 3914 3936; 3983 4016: 0.41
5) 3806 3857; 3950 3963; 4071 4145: 0.04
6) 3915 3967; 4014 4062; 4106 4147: -0.18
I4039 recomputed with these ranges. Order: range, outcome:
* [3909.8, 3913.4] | 202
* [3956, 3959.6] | 184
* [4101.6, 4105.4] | 180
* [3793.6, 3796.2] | 155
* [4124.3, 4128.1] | 233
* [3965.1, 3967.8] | 71.7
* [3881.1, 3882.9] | 138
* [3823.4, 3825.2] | 126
